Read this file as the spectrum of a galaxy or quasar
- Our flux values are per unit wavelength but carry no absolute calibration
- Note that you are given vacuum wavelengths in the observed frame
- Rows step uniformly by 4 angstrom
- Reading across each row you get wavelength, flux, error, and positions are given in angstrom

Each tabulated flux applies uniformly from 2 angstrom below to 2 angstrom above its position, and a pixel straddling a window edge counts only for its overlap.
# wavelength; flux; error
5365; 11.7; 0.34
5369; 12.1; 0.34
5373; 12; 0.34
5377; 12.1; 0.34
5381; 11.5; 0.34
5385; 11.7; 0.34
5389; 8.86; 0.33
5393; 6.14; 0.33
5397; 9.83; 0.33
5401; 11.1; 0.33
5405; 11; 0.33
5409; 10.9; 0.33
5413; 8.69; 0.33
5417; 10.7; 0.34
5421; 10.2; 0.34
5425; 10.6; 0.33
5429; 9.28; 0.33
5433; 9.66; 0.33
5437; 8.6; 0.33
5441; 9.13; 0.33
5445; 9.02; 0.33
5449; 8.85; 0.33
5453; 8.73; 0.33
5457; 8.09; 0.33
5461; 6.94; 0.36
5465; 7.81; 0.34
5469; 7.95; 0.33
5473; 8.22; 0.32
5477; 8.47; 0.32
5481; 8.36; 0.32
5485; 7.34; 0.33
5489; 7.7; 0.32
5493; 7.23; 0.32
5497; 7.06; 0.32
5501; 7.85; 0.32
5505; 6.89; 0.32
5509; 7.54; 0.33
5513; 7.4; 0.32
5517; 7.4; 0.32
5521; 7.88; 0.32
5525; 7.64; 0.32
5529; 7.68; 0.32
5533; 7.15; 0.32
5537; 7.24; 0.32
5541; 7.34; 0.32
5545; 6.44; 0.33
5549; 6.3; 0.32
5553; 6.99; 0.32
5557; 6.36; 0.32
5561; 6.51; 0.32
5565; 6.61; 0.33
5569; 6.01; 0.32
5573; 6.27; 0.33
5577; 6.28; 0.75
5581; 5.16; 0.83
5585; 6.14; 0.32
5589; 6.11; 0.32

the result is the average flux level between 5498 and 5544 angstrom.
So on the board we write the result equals 7.42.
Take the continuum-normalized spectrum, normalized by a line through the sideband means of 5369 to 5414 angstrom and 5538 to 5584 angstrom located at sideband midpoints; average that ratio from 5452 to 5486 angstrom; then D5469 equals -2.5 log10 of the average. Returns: 0.080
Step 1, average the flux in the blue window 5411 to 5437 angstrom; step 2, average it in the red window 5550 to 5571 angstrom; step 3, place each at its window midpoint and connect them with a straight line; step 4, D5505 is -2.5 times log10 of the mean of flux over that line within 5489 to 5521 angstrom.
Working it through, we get 0.06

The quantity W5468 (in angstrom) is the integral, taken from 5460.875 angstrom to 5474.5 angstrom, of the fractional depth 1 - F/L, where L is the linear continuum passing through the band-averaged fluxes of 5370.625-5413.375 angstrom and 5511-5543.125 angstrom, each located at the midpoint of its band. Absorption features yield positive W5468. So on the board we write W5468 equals 1.5 angstrom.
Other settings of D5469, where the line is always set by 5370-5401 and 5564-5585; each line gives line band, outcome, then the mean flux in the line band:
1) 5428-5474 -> 0.05 mag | 8.51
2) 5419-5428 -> -0.08 mag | 10.3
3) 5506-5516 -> 0.02 mag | 7.41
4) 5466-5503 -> 0.05 mag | 7.8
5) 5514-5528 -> -0.05 mag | 7.63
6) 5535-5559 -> -0.02 mag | 6.78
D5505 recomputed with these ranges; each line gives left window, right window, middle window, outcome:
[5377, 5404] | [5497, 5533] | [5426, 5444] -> -0.01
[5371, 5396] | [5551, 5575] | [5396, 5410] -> -0.09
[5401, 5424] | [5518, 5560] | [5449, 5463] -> 0.15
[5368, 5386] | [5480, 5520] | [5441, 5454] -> 0.05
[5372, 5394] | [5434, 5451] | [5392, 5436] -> -0.02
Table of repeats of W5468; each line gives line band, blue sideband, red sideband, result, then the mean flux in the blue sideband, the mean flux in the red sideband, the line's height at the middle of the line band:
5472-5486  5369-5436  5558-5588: 0.5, 10.3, 6.15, 8.43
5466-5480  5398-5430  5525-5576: 0.9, 10.3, 6.77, 8.79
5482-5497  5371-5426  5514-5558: 1.5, 10.4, 7.15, 8.24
